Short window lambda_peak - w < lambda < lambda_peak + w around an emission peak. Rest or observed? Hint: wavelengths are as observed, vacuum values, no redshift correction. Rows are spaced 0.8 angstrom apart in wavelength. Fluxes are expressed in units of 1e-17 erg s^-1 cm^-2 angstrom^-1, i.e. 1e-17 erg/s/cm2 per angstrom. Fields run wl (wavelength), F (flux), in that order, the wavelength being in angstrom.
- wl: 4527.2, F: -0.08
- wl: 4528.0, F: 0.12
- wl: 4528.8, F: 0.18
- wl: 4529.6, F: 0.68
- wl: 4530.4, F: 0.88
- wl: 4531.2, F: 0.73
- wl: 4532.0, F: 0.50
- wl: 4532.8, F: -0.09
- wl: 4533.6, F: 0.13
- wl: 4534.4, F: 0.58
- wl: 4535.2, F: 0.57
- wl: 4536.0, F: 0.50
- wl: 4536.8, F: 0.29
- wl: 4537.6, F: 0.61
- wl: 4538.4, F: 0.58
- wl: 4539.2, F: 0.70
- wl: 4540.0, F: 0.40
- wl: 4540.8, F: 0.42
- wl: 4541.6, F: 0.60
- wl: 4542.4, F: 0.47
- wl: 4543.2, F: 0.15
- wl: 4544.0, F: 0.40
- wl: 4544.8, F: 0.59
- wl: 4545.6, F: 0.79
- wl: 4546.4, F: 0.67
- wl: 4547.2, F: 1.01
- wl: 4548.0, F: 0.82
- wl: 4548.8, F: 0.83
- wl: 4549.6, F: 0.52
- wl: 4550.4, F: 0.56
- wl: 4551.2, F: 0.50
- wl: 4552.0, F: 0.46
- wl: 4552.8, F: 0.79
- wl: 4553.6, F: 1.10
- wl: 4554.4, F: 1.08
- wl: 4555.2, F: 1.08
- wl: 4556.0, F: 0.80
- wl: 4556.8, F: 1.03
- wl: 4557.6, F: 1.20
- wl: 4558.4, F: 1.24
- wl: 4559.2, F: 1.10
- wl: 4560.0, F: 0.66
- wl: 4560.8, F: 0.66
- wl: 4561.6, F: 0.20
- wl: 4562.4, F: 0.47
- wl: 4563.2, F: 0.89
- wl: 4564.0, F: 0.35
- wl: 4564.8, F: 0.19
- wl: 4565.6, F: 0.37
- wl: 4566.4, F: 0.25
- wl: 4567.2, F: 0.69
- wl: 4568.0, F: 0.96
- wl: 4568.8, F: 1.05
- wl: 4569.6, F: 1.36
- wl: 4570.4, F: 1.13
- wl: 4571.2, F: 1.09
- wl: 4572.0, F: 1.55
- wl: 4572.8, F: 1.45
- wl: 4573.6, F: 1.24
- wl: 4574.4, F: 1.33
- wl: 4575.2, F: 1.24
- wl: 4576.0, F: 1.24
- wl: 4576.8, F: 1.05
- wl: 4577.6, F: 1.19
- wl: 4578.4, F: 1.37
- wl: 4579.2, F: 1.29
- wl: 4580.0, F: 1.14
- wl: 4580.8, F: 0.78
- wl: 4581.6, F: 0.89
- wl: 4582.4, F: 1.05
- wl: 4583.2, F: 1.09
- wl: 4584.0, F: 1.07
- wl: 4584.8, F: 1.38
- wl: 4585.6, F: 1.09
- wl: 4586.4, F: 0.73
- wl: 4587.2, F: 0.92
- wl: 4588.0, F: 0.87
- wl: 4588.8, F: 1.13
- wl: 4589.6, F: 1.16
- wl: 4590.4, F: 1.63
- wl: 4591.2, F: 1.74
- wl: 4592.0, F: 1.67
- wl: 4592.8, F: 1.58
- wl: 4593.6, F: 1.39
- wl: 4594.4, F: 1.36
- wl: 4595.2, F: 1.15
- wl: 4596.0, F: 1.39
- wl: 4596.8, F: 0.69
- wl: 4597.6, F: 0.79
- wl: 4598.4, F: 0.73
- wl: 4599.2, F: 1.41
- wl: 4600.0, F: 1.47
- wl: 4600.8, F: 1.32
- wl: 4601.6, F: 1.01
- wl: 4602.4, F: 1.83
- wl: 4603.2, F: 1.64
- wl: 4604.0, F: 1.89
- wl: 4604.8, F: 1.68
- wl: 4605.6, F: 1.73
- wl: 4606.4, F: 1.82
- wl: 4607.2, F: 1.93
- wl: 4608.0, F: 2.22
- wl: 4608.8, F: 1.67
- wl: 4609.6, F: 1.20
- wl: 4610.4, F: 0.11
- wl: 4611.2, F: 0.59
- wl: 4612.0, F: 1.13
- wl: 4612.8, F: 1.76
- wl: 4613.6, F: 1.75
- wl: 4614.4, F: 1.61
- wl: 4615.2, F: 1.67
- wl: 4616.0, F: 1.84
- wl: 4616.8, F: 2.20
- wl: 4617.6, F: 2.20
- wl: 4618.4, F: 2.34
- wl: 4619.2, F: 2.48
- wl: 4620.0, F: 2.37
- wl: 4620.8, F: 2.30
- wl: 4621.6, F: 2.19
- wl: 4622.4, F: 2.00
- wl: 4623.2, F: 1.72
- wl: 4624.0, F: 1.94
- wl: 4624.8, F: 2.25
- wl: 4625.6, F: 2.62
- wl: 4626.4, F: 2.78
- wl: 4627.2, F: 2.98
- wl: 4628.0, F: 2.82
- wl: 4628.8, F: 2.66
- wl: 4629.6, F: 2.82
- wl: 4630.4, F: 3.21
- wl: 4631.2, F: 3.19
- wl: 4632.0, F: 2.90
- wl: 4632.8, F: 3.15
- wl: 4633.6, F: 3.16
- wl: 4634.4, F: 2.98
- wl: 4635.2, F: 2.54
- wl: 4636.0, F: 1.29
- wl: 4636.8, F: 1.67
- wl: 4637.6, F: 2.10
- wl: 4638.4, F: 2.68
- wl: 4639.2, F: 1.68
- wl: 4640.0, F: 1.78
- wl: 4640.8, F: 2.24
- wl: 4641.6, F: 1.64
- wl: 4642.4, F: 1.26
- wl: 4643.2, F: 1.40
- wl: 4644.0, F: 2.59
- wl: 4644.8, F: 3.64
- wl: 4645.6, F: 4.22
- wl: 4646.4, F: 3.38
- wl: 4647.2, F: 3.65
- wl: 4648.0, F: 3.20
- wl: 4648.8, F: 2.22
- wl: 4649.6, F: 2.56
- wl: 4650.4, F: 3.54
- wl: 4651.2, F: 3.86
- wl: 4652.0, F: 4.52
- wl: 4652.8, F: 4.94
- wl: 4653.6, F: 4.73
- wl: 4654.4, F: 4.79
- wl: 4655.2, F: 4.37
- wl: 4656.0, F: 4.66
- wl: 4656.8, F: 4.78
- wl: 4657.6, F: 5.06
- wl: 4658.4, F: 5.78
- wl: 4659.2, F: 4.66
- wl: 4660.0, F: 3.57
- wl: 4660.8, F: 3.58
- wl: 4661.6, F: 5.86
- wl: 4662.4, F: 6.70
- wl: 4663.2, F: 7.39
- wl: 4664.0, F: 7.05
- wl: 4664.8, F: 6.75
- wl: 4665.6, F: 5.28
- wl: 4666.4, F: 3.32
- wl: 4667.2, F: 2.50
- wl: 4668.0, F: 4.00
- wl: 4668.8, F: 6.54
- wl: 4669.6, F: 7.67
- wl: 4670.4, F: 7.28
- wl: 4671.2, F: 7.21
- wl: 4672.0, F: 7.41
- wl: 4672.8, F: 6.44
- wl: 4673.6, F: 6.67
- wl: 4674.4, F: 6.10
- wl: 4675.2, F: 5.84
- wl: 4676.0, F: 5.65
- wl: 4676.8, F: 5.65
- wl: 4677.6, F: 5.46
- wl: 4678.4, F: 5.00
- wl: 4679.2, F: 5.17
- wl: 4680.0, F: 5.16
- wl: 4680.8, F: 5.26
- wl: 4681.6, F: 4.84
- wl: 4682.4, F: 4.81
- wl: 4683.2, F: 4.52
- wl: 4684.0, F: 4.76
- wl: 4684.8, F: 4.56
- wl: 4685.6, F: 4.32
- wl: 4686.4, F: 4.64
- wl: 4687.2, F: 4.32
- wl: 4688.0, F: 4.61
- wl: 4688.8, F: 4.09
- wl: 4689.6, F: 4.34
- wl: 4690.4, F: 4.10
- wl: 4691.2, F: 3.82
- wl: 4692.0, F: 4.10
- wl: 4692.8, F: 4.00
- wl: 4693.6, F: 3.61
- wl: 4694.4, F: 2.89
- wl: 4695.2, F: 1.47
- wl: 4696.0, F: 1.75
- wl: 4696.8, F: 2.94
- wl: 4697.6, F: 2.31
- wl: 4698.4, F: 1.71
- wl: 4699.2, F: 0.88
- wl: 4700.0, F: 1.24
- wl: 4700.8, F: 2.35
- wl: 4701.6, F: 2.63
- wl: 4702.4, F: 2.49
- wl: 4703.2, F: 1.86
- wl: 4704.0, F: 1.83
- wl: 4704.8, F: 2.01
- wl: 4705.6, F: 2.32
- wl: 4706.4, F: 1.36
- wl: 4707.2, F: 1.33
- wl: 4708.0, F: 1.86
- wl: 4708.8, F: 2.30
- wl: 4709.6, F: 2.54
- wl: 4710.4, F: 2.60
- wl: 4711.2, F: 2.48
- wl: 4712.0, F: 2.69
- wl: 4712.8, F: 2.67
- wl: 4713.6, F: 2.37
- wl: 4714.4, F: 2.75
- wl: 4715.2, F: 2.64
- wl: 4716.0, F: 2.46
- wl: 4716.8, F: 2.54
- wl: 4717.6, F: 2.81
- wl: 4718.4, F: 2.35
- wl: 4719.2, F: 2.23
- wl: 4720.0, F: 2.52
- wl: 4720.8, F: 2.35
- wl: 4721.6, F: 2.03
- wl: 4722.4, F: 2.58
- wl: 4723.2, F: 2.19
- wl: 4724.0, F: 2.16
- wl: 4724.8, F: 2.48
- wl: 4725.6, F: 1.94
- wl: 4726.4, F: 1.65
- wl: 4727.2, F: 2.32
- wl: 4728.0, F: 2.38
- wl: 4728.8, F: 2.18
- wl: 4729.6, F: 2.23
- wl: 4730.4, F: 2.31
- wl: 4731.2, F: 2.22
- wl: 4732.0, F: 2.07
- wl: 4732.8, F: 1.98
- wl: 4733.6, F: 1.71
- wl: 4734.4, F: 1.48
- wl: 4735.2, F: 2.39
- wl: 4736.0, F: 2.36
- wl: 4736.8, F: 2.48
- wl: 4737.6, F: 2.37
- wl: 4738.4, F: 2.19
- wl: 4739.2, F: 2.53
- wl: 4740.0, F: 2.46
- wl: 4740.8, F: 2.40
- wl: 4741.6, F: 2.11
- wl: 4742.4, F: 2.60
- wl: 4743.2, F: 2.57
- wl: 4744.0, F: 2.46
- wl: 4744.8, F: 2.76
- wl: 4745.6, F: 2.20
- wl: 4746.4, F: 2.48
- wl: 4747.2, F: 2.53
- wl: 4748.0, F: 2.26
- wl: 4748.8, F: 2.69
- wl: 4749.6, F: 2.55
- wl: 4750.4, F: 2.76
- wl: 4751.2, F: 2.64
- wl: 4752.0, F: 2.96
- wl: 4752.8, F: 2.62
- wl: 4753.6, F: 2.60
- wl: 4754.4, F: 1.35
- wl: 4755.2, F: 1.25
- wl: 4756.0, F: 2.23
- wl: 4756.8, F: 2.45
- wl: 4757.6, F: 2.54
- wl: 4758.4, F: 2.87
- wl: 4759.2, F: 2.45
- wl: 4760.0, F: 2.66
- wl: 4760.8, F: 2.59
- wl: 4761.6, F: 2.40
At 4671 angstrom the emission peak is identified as Ly-alpha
